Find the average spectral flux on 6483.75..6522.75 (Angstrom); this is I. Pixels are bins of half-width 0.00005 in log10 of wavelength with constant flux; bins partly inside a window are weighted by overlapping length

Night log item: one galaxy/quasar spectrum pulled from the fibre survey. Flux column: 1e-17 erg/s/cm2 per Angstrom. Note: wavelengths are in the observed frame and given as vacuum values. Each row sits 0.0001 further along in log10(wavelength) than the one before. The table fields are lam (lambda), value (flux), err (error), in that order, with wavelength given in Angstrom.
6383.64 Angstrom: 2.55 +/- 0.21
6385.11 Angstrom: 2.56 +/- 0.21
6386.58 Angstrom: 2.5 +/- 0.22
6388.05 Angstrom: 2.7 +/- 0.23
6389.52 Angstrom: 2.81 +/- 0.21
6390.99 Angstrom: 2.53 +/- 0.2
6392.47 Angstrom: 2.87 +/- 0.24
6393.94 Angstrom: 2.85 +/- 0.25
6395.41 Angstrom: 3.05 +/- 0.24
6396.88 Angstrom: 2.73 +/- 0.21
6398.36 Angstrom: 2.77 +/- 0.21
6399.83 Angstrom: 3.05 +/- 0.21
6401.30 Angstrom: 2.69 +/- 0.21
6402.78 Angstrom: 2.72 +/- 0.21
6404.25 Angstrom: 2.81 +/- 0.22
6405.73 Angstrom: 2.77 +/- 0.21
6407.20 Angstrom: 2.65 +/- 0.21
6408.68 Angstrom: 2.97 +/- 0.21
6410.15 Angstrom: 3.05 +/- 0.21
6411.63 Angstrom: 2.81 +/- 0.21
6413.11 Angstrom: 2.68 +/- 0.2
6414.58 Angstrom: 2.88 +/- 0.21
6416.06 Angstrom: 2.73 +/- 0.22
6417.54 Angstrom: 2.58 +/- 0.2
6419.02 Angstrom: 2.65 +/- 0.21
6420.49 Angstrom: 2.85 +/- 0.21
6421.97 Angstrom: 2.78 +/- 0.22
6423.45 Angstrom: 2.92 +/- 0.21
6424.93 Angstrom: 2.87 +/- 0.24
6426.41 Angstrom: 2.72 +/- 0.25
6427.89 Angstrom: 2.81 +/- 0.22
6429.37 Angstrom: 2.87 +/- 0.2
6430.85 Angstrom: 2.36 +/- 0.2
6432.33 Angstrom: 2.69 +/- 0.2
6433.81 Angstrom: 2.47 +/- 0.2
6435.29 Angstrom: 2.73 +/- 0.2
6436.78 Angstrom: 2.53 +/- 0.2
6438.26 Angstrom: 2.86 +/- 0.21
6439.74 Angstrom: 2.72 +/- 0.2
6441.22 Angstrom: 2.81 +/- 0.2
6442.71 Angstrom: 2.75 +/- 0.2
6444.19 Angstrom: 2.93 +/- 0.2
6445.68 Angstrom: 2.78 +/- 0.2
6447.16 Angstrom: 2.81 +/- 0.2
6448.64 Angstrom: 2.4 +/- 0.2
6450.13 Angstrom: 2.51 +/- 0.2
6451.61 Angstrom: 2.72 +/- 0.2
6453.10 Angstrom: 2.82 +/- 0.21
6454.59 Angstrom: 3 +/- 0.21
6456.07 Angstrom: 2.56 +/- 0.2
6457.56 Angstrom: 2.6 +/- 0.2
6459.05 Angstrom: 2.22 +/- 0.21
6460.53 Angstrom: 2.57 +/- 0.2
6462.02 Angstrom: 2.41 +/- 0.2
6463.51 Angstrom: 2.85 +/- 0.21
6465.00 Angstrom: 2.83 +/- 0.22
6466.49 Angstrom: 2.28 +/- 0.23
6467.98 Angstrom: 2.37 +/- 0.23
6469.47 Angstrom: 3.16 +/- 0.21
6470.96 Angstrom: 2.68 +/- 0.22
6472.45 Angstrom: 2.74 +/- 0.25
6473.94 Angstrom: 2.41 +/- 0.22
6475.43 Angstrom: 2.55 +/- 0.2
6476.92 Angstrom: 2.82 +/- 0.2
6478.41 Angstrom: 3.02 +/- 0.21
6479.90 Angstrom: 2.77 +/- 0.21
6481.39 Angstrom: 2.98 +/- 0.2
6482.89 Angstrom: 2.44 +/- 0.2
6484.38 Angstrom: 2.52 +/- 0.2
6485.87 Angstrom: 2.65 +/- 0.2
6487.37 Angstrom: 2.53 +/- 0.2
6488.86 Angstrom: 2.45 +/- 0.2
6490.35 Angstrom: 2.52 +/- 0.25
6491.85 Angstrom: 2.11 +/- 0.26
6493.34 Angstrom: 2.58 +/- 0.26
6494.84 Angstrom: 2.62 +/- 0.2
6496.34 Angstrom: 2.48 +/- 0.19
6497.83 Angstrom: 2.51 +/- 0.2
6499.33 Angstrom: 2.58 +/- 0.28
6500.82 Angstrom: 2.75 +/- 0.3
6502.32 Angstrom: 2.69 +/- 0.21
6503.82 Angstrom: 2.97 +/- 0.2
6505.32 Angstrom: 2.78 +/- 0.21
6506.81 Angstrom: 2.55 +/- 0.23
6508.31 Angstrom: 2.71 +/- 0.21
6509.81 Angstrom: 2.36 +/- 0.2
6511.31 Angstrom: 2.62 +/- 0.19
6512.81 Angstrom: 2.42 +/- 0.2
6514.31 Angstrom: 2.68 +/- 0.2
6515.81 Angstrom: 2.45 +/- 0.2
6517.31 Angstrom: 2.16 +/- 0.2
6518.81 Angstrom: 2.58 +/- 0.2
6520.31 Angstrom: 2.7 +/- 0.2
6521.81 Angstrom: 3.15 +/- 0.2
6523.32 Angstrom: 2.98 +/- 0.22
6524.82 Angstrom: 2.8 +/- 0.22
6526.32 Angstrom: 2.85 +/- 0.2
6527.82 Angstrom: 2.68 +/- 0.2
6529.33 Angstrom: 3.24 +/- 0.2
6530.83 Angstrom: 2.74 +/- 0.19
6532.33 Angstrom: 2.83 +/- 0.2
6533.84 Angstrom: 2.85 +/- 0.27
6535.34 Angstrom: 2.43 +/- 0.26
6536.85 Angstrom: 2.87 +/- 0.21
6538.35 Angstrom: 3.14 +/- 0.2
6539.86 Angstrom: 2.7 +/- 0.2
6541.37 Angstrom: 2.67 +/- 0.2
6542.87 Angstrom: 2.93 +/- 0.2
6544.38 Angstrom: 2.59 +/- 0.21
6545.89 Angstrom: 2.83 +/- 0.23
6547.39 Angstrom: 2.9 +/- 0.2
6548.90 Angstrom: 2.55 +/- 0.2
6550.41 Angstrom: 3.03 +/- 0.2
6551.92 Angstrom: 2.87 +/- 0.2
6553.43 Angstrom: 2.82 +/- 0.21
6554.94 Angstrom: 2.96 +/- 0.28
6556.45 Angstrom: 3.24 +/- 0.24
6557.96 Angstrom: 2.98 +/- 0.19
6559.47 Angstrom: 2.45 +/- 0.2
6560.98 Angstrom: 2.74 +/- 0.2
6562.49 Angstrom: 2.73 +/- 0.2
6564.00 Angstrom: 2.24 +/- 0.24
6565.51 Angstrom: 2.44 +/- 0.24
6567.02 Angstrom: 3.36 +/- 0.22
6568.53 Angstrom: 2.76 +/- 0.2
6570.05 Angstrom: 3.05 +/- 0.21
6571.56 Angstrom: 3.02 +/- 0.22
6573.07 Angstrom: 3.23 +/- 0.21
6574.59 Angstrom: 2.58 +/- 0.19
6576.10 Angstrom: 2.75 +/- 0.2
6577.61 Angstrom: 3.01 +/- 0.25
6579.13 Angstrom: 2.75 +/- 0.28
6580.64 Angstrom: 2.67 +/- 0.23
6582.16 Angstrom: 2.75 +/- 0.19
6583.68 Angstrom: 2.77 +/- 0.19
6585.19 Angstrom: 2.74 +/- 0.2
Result 2.58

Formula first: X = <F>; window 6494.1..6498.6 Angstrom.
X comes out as 2.54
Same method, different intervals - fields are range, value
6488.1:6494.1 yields 2.42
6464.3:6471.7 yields 2.66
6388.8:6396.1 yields 2.82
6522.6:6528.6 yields 2.83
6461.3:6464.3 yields 2.63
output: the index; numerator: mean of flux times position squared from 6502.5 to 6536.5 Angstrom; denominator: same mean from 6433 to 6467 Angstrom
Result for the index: 1.0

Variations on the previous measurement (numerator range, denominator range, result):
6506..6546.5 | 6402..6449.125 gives 1.02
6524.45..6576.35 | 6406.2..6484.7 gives 1.08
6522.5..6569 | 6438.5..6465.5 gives 1.08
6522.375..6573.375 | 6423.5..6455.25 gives 1.08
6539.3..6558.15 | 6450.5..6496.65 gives 1.11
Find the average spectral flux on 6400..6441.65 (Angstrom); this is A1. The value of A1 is 2.75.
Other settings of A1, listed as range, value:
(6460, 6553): 2.69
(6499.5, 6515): 2.65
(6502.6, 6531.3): 2.71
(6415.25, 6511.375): 2.66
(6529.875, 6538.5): 2.8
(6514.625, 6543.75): 2.77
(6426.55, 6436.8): 2.65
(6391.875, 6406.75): 2.83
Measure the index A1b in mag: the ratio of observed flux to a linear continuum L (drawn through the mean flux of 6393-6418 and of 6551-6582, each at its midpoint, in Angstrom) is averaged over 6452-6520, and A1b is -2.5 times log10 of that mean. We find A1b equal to 0.09 mag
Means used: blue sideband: 2.81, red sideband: 2.83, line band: 2.61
